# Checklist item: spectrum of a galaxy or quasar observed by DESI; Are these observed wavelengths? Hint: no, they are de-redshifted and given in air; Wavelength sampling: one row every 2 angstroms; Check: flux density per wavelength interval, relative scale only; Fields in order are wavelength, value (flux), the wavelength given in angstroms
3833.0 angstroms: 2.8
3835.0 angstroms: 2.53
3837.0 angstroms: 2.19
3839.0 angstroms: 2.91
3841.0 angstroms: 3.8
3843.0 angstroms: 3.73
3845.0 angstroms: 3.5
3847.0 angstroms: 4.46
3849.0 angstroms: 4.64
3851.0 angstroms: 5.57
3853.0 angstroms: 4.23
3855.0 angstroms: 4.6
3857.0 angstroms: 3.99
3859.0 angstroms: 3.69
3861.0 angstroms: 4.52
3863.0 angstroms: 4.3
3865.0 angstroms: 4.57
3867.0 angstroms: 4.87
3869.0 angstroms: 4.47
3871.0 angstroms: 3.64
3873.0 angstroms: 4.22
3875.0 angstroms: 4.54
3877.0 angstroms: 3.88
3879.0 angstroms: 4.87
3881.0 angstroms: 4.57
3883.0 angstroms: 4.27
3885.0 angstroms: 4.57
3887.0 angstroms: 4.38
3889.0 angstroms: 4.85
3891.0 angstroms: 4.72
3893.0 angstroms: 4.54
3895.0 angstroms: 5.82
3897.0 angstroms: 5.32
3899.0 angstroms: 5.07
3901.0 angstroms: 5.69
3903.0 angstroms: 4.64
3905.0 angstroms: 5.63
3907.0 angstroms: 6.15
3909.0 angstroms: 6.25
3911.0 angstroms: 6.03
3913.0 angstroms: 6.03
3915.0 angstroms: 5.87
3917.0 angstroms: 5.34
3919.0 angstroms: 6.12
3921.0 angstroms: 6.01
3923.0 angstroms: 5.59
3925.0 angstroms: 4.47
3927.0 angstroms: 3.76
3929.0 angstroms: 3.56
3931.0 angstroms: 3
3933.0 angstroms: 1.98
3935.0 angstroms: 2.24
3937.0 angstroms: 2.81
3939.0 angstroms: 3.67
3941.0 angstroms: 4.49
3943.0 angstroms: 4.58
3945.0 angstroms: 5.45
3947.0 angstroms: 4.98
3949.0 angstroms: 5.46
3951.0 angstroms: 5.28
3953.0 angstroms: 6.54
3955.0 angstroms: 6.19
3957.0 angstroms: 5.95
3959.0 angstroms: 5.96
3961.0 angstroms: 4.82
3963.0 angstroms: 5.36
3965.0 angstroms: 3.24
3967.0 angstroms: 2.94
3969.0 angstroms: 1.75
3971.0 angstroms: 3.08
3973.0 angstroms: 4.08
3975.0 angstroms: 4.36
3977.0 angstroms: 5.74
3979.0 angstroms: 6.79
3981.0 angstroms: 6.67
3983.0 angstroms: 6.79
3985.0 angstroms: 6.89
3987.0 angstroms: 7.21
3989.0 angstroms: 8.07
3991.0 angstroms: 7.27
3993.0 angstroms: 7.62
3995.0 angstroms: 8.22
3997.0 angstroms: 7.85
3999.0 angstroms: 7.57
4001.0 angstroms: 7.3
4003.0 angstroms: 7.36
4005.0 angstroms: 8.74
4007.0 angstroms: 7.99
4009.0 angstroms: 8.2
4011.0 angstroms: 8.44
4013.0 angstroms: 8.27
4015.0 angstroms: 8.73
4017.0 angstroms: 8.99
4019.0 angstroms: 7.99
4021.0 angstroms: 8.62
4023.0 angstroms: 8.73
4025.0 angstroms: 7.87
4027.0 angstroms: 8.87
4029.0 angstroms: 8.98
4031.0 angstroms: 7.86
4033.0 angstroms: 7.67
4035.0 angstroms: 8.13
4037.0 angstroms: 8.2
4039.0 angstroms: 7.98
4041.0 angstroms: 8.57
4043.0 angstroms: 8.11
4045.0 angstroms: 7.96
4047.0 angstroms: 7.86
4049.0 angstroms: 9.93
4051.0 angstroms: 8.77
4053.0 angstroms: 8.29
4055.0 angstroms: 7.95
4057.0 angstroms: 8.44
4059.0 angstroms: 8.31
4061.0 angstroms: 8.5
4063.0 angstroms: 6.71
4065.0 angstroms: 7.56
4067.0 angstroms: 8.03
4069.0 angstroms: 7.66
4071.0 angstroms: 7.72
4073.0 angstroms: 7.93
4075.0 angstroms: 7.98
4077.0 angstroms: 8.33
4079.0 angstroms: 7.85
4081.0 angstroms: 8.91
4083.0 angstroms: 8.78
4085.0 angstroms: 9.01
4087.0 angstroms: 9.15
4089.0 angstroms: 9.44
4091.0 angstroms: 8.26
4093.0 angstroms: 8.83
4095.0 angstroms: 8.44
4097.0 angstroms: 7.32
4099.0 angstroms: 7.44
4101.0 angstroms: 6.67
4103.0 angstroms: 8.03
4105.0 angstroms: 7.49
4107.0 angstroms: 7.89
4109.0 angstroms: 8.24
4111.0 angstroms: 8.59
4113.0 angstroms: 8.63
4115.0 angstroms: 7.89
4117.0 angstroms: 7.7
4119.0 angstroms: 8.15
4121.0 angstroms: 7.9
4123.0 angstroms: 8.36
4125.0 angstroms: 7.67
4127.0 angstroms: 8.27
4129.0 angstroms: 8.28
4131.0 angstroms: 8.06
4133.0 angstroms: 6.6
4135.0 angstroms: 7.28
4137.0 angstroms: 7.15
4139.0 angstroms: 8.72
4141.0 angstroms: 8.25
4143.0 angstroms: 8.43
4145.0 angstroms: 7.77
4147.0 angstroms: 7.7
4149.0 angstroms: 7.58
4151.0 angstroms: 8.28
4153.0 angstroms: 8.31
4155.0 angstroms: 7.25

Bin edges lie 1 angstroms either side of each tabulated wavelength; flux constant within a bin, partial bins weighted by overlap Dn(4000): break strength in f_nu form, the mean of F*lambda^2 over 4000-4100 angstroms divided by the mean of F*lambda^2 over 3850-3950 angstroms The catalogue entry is 1.90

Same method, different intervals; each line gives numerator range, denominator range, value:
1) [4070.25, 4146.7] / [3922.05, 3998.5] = 1.69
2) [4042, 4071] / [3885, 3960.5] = 1.75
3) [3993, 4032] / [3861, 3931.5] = 1.78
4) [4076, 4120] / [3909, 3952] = 1.93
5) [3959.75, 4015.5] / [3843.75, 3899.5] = 1.52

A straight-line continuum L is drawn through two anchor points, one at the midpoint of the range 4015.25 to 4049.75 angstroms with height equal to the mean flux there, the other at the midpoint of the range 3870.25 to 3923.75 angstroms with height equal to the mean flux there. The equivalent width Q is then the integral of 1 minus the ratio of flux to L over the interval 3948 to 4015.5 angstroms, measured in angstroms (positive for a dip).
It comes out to 8.08 angstroms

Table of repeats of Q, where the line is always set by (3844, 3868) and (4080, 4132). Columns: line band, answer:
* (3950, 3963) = 0.39 angstroms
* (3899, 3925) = -2.18 angstroms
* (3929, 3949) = 6.76 angstroms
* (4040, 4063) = -3.04 angstroms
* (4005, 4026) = -4.82 angstroms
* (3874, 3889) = 1.04 angstroms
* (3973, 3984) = 0.68 angstroms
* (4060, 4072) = -0.15 angstroms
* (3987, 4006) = -3.49 angstroms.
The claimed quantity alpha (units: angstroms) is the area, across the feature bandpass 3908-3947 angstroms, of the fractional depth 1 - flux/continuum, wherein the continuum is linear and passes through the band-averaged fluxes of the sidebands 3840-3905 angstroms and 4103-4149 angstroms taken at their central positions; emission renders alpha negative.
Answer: 4.8 angstroms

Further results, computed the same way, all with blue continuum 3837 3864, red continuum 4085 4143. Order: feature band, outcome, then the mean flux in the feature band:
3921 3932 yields 2.0 angstroms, 4.25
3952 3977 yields 5.2 angstroms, 4.57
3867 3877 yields 0.3 angstroms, 4.25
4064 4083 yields -1.5 angstroms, 8.04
